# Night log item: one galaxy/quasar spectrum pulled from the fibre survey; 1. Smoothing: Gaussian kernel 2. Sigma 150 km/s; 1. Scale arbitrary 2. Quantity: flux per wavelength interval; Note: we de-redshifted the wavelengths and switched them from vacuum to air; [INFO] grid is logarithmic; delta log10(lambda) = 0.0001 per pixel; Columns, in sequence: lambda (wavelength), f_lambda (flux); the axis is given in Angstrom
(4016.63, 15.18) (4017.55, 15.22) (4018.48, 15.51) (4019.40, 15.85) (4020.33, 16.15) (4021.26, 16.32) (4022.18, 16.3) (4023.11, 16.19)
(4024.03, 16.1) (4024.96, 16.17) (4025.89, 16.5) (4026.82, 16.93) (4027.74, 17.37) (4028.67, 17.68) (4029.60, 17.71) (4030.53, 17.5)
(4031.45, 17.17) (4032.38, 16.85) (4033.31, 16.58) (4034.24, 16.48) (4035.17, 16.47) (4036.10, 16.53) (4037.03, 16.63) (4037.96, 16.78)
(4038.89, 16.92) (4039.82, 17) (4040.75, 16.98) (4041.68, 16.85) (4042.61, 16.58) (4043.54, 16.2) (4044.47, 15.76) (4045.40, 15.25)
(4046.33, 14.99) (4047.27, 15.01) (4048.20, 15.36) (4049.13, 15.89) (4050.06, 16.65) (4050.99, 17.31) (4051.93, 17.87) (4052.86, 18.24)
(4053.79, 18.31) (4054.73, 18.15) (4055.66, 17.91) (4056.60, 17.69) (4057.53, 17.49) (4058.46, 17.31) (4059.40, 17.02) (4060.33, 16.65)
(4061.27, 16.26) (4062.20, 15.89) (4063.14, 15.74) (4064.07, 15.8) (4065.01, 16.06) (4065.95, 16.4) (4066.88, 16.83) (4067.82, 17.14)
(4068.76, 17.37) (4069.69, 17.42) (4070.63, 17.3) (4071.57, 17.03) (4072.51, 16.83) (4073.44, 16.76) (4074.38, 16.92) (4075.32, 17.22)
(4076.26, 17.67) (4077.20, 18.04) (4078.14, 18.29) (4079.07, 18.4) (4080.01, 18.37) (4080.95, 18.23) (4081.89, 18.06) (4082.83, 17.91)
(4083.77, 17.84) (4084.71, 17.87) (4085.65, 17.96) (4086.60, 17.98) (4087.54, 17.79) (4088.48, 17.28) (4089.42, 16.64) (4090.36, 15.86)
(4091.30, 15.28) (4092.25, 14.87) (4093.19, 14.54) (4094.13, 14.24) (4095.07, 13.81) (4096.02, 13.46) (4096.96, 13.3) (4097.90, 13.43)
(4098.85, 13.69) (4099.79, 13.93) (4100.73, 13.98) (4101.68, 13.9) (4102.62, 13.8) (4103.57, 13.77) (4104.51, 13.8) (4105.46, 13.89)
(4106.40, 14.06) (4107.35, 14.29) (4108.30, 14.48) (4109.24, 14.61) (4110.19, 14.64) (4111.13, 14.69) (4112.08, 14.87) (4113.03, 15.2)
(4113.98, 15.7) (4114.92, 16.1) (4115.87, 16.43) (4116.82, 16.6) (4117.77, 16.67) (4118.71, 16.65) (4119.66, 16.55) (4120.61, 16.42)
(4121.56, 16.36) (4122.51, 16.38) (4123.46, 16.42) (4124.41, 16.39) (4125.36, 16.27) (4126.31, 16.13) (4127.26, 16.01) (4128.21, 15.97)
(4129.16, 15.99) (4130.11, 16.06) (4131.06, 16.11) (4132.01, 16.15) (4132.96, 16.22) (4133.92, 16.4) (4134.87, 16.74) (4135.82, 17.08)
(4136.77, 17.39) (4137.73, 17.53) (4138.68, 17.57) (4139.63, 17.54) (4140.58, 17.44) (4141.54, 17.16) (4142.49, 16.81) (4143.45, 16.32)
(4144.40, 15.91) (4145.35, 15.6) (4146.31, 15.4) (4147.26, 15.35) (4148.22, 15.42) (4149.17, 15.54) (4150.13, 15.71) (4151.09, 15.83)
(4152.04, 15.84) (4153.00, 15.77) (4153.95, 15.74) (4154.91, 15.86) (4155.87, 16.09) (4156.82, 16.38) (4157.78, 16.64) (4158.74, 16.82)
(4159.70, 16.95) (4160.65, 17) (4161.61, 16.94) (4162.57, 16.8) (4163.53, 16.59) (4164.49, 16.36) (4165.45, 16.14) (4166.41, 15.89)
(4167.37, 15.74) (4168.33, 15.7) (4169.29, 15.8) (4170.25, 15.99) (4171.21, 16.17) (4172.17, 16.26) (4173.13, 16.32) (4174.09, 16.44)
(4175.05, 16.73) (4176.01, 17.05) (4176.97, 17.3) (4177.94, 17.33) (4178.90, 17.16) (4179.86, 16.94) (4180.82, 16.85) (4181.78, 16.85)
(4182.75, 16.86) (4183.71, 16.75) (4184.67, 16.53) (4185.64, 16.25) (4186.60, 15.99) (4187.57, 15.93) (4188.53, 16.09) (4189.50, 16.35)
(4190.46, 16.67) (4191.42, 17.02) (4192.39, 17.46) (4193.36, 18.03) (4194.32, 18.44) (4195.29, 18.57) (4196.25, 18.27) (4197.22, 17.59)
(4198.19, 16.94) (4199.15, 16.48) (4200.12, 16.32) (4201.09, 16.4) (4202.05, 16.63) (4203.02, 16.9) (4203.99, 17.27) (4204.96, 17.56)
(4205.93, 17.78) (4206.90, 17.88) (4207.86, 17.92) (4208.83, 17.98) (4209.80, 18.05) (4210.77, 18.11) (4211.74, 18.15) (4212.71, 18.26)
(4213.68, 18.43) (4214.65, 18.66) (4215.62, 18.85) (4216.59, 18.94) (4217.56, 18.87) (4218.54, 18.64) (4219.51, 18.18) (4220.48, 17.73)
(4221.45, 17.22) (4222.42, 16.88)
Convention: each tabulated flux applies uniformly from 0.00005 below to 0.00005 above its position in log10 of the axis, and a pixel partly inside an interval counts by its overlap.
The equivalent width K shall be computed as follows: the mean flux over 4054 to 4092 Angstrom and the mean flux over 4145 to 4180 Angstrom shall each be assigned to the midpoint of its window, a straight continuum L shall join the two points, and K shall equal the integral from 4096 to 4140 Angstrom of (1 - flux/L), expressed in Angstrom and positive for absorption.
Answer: 3.1 Angstrom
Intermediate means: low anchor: 17.2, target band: 15.5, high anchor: 16.3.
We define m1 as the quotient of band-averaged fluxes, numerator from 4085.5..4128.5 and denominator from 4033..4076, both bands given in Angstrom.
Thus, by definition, 0.91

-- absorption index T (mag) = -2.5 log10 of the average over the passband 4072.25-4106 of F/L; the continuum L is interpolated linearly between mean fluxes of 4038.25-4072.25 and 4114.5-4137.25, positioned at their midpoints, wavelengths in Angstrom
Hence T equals 0.04 mag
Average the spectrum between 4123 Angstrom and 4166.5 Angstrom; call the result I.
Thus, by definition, 16.4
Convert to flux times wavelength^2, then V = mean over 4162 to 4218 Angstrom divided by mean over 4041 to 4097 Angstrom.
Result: 1.08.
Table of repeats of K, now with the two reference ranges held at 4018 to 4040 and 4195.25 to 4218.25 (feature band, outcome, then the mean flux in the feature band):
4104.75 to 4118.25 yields 1.6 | 15.1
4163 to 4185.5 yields 1.4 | 16.5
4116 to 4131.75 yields 0.9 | 16.3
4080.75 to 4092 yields -0.2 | 17.3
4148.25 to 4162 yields 1.0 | 16.2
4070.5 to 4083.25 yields -0.5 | 17.7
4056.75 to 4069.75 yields 0.1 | 16.7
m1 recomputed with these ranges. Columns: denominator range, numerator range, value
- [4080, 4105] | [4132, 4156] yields 1.05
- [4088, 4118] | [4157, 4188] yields 1.12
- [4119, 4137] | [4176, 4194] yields 1.03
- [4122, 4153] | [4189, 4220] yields 1.09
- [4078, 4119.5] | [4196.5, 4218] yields 1.14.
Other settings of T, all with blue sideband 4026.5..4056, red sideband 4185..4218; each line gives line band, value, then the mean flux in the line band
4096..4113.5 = 0.21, 14.1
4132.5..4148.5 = 0.04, 16.6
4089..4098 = 0.17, 14.6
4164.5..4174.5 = 0.08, 16.1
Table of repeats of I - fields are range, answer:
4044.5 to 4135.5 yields 16.2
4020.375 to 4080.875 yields 16.9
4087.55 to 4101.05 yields 14.7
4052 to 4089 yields 17.4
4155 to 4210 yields 16.8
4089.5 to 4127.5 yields 15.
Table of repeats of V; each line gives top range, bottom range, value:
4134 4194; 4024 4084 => 1.03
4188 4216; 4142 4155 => 1.14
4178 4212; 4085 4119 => 1.19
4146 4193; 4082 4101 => 1.09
